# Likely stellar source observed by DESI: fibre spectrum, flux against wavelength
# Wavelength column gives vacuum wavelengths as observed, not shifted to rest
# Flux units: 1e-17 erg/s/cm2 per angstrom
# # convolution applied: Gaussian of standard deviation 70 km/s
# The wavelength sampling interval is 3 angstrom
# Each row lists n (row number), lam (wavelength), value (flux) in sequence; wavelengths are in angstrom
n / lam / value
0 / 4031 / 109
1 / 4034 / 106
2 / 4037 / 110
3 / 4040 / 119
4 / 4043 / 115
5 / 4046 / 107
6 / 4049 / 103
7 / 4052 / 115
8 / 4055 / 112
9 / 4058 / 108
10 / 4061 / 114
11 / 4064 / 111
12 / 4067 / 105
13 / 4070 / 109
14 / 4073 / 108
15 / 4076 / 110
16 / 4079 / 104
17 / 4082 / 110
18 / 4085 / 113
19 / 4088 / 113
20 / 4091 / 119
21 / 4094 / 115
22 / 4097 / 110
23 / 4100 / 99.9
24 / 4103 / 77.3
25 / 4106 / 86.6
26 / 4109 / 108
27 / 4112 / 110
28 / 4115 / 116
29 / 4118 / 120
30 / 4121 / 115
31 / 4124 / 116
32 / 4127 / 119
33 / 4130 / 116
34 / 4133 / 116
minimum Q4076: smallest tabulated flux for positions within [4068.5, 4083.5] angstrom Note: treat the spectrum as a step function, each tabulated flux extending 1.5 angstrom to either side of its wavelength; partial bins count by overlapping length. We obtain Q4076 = 104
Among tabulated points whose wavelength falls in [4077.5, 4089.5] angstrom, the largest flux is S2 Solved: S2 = 113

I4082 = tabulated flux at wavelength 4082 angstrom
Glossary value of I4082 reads 110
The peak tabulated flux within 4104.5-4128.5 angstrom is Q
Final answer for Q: 120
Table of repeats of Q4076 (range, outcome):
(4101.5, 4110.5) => 77.3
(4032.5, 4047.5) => 106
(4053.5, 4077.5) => 105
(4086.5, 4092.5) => 113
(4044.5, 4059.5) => 103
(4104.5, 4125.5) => 86.6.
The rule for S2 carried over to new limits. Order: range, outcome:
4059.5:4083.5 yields 114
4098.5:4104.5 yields 99.9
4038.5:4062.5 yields 119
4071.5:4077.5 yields 110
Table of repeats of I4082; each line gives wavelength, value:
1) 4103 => 77.3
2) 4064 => 111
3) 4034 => 106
